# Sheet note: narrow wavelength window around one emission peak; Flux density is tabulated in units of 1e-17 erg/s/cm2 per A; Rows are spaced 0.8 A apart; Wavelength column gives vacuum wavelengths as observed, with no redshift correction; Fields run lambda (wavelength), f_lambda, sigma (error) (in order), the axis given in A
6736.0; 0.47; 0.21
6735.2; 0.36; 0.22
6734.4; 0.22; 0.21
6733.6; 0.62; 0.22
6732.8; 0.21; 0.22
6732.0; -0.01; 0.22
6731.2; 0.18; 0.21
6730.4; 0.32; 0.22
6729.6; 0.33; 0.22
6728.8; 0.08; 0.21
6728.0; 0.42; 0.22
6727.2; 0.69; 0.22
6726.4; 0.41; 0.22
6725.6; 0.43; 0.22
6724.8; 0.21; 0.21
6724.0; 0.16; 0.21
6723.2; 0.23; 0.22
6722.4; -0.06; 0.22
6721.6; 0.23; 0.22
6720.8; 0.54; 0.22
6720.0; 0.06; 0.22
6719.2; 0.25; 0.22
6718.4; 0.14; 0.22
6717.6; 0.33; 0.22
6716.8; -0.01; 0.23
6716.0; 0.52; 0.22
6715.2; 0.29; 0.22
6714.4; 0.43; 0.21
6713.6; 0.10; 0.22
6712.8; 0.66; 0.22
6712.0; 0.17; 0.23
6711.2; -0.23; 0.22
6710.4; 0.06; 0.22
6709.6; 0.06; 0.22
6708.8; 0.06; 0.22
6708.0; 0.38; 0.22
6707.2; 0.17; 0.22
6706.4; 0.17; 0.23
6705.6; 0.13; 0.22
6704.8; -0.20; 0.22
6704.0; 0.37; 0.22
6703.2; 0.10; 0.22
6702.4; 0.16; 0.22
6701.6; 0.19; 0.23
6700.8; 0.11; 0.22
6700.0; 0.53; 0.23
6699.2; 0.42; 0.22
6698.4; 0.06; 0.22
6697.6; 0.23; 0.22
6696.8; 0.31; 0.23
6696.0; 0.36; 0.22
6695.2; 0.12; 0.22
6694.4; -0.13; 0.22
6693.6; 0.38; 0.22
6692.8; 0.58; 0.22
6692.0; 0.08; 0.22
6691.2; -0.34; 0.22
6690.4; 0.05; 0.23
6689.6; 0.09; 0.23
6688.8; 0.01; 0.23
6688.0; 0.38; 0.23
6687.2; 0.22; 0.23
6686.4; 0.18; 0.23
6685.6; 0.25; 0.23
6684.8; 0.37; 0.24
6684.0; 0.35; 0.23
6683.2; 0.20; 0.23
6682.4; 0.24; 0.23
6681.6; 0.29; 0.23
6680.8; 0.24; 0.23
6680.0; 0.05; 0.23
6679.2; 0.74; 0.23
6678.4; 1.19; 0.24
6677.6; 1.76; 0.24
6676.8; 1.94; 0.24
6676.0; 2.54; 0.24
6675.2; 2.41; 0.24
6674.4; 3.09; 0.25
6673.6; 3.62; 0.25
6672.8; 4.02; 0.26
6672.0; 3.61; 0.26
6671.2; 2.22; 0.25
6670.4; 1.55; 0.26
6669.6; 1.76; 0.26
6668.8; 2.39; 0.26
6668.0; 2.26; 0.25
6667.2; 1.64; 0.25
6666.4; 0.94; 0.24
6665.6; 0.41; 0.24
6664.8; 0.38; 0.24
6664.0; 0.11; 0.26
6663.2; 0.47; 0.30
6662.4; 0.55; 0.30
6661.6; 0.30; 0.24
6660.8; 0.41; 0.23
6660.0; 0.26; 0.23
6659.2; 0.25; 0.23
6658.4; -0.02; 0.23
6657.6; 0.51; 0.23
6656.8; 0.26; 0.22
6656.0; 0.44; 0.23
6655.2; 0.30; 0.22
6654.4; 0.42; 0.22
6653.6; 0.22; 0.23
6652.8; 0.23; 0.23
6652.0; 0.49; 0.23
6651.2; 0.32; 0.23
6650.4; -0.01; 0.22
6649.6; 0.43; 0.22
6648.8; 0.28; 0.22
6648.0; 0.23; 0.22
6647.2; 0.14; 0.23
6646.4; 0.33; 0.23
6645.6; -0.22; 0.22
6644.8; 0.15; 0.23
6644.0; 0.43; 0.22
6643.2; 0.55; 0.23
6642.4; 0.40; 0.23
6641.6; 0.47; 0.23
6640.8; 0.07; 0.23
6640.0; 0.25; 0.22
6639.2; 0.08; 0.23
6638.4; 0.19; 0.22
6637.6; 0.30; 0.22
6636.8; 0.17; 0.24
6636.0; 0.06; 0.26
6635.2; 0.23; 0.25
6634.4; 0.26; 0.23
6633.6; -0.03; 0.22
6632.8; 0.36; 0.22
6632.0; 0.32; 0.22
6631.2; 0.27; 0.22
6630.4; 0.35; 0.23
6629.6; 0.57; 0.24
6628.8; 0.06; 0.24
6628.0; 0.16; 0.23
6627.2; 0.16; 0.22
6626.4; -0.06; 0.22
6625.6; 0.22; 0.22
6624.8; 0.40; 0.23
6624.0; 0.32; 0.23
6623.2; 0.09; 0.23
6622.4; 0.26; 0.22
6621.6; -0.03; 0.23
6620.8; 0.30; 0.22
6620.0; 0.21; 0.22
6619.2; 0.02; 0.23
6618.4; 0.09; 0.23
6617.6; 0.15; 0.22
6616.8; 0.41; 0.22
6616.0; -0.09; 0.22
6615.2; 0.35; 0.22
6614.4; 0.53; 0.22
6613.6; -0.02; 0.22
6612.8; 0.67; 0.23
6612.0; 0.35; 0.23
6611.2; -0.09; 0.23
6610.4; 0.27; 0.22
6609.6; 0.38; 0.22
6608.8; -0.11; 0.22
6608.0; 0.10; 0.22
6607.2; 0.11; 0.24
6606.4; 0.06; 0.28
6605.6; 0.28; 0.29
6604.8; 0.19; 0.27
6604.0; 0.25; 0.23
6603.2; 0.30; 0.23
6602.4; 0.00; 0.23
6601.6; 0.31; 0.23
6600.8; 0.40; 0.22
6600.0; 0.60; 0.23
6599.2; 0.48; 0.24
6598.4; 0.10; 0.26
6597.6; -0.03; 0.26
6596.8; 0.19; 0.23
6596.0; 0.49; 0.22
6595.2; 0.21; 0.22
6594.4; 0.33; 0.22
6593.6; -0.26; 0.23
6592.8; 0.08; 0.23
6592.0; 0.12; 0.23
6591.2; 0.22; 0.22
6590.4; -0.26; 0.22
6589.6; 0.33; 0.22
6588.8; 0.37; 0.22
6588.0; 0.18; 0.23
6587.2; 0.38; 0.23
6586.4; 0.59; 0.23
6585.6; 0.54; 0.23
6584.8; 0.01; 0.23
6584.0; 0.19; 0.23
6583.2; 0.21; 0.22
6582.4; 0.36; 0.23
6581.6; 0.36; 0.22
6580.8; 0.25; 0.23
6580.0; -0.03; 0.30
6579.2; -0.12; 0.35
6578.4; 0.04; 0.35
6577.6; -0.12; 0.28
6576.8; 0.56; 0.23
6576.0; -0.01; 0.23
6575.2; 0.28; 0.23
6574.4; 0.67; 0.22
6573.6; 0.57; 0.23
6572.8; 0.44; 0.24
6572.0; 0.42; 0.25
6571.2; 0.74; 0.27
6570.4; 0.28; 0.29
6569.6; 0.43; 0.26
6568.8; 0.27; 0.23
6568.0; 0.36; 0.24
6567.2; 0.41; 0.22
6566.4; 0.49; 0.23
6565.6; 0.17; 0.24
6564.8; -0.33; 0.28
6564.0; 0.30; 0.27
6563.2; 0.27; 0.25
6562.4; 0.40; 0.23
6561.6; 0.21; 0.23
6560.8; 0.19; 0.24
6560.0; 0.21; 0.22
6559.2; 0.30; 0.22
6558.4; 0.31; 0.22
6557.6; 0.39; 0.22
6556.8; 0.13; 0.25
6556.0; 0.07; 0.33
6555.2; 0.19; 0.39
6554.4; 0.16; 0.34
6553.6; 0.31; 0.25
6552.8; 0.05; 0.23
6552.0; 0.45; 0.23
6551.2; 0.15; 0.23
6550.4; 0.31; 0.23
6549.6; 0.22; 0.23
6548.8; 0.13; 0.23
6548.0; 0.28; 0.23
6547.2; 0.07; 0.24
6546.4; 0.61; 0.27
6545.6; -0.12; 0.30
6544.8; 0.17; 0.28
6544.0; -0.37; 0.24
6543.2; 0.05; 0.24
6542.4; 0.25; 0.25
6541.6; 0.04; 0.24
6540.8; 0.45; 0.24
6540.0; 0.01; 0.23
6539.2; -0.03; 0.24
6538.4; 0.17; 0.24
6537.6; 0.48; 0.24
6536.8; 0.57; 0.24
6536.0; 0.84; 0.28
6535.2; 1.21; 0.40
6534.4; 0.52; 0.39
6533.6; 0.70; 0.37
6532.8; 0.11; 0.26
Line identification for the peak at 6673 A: [O II] 3727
